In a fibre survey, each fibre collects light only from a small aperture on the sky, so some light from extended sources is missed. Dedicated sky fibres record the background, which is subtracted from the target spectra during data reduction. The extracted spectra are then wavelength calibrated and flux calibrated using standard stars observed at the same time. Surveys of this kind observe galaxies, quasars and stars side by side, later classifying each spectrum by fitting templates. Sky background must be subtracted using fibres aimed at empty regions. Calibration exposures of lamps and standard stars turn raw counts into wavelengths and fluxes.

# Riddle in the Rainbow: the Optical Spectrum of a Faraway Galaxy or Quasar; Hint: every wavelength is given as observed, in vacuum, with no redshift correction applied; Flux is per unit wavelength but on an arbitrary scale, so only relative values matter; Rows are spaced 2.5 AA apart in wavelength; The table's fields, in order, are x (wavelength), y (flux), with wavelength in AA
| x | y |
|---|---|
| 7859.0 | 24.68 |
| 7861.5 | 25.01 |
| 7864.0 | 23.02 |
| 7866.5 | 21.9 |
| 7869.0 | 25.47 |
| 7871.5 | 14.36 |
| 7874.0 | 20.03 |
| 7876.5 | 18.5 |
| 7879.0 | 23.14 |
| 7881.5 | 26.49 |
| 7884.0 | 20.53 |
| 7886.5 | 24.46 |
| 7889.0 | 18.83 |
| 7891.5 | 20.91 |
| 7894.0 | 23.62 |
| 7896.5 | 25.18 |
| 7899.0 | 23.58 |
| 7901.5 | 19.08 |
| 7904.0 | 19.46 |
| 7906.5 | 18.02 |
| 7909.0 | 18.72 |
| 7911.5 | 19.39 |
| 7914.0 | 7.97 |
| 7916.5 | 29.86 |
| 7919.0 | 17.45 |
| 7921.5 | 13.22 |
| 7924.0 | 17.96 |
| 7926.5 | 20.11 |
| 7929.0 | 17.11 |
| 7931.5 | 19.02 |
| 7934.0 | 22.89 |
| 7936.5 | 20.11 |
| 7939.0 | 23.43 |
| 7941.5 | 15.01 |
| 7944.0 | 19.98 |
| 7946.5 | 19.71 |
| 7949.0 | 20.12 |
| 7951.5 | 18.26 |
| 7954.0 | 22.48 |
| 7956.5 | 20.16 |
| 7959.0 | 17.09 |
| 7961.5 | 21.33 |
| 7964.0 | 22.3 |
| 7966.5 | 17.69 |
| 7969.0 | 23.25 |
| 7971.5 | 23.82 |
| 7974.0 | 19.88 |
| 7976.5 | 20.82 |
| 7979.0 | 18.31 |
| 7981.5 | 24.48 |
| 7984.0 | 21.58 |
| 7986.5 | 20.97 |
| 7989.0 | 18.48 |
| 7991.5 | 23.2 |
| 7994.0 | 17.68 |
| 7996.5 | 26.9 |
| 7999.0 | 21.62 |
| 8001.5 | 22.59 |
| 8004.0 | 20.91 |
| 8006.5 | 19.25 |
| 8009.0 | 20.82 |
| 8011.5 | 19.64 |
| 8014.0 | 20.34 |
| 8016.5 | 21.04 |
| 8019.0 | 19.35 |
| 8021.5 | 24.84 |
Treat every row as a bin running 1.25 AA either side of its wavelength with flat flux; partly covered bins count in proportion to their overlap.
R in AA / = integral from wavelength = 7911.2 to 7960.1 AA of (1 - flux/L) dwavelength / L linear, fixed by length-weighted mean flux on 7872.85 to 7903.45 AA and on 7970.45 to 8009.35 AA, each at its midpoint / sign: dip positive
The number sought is 5.9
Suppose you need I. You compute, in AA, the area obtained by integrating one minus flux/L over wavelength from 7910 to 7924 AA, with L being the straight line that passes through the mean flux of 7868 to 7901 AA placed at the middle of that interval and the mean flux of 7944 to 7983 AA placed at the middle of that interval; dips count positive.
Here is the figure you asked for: 2.4 AA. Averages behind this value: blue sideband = 21.8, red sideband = 20.6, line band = 17.6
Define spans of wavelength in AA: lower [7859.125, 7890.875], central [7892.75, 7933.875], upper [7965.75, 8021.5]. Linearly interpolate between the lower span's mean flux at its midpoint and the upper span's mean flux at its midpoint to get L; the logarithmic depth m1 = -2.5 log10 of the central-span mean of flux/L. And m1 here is 0.12 mag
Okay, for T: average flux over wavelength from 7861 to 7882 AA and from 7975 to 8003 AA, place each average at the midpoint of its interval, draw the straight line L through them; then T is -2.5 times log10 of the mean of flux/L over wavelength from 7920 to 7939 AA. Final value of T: 0.14 mag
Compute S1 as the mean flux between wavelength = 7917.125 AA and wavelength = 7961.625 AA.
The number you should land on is 19.3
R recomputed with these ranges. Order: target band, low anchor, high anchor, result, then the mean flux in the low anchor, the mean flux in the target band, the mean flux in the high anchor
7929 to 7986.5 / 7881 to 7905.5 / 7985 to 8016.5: 2.6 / 22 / 20.5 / 21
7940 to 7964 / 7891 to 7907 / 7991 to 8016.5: 2.1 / 21.6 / 19.5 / 21.2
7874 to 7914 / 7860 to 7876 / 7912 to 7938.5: -1.1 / 21.5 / 20.9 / 18.7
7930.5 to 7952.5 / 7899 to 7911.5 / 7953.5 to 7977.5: 0.4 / 19.4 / 19.9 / 20.8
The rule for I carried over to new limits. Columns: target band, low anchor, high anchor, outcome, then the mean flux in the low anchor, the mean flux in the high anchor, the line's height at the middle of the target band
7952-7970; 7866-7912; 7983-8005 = 0.8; 21.2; 21.6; 21.4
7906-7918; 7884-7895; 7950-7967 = 1.3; 21.8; 20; 21.2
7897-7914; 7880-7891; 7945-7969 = 2.1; 22.5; 20.1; 21.8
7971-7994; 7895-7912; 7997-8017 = -0.1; 20.6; 21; 20.9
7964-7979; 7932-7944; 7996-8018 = -0.2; 20.2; 21.2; 20.7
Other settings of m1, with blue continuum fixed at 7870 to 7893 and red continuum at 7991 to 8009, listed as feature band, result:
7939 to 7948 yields 0.12 mag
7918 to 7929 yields 0.23 mag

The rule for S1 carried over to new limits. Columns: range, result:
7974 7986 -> 21.1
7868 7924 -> 20.3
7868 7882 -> 21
